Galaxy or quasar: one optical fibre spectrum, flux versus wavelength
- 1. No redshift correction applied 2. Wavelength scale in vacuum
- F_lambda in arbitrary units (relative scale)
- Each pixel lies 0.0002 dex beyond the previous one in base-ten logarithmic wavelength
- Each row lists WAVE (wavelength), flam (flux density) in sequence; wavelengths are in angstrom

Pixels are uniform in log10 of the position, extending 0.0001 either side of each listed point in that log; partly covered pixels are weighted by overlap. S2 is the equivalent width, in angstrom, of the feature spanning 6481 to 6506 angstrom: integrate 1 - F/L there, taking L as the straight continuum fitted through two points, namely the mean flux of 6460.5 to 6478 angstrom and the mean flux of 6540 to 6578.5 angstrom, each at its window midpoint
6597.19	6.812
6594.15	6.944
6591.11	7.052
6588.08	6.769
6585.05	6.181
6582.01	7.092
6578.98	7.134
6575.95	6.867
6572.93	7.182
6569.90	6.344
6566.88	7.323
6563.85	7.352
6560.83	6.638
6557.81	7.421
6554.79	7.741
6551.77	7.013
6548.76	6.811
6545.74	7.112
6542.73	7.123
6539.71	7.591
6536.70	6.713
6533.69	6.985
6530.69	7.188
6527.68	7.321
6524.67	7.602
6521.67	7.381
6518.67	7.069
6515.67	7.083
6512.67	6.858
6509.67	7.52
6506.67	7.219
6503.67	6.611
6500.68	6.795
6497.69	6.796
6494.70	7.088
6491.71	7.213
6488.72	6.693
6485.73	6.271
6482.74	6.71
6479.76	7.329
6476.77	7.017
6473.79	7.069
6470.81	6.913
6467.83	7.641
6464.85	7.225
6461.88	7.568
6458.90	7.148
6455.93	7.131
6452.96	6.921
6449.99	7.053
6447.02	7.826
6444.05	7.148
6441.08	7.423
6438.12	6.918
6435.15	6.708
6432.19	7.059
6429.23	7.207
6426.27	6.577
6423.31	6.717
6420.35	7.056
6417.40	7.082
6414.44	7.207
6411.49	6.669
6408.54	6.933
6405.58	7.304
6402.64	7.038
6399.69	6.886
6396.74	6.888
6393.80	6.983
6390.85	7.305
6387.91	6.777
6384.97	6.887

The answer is 1.4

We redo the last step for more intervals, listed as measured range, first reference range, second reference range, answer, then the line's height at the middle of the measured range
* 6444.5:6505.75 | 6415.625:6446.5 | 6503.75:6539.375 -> 0.31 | 7.09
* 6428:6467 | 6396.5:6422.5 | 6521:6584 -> -0.83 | 7.04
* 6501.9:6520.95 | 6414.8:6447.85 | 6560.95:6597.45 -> -0.25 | 6.98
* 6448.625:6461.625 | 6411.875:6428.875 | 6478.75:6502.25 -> -0.41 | 6.89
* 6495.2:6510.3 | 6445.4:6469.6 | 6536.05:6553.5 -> 0.48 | 7.19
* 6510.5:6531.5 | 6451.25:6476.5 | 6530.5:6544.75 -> -0.27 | 7.13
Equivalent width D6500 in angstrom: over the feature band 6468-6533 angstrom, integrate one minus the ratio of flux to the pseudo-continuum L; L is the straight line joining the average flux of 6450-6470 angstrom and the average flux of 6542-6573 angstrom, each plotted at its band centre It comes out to 1.21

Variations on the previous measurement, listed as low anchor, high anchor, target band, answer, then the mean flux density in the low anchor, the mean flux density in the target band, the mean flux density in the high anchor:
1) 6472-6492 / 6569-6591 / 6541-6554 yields -0.4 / 6.88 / 7.06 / 6.83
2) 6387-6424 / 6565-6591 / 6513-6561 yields -1.9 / 7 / 7.18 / 6.88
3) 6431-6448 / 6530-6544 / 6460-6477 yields -0.2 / 7.16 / 7.25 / 7.12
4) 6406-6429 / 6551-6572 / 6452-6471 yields -0.7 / 6.93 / 7.25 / 7.12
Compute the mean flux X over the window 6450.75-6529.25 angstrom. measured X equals 7.08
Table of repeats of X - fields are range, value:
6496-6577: 7.1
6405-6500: 7.05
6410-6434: 6.95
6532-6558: 7.16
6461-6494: 7.05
